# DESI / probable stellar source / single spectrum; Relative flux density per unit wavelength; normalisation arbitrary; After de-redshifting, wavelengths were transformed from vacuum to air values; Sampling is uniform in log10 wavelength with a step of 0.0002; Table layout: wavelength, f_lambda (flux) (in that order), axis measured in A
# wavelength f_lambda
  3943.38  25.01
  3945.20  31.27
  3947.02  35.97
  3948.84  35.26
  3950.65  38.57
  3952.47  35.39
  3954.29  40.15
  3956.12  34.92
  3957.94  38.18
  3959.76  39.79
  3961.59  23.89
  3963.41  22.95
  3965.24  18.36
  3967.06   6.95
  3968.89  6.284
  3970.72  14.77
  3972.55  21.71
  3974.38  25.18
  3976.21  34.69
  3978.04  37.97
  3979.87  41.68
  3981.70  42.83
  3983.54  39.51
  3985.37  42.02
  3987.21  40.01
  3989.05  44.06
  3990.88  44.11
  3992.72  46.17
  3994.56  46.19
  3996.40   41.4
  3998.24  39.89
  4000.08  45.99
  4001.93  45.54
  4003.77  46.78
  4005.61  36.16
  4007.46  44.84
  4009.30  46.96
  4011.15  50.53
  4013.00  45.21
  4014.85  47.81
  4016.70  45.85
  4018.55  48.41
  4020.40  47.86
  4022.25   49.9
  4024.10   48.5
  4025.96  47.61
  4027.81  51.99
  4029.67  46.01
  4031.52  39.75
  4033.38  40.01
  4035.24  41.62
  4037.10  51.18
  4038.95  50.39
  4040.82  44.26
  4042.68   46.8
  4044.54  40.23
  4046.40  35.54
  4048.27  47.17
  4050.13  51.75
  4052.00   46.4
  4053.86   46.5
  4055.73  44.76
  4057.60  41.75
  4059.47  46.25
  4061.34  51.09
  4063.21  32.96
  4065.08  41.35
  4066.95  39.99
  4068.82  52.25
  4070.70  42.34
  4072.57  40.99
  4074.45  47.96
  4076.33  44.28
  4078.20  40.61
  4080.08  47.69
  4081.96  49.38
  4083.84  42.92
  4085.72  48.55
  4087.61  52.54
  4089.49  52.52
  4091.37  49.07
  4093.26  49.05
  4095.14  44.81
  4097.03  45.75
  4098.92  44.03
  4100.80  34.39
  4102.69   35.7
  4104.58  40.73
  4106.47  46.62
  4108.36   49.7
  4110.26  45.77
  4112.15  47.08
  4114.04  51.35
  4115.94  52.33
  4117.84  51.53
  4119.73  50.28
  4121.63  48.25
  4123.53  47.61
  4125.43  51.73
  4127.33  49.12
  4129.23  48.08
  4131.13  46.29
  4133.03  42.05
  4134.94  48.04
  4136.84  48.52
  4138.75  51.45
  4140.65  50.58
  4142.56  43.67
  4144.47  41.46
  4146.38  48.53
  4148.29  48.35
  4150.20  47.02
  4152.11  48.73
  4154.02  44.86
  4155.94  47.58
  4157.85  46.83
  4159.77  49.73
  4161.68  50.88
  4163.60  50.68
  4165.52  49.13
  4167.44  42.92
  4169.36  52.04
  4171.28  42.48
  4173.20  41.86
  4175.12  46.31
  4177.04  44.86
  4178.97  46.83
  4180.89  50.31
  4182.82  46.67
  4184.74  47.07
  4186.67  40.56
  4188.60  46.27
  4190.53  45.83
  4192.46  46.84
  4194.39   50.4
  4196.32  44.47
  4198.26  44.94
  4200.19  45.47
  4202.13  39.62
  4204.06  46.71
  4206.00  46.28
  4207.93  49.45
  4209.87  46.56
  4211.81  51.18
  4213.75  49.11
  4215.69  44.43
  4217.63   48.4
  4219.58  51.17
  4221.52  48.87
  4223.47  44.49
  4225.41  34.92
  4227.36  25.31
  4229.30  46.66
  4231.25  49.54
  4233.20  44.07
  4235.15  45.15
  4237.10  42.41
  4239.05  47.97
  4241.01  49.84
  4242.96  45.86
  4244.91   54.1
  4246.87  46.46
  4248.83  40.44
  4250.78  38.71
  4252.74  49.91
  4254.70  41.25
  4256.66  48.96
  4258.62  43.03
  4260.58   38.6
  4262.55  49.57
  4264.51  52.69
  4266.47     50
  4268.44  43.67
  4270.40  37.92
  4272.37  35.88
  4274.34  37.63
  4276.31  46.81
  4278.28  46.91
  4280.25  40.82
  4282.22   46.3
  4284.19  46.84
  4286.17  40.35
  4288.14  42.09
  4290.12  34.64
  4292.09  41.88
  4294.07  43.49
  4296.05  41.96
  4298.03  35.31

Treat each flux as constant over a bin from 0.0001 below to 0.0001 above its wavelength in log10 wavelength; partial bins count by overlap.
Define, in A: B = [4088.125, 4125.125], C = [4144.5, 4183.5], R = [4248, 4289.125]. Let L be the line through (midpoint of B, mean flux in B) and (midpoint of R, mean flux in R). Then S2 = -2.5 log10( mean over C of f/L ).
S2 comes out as -0.034 mag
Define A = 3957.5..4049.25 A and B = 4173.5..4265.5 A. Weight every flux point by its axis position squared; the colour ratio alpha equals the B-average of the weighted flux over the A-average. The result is 1.3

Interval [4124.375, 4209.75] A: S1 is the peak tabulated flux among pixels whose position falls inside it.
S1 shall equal 52.04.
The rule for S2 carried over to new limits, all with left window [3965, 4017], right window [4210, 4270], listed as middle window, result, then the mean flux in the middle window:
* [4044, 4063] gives -0.13 mag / 44.8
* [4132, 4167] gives -0.12 mag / 47.6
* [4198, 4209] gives -0.03 mag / 45.5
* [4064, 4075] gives -0.09 mag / 43.9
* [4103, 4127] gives -0.16 mag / 48.2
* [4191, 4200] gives -0.06 mag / 46.5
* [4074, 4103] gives -0.13 mag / 45.8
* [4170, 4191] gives -0.04 mag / 45.5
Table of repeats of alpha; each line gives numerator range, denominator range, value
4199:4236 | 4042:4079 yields 1.11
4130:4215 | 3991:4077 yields 1.11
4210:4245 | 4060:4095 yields 1.07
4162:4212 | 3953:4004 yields 1.48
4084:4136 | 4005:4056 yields 1.07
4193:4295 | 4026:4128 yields 1.05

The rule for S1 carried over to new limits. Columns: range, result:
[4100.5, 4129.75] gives 52.33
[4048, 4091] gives 52.54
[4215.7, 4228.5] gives 51.17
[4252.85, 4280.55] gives 52.69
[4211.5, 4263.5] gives 54.1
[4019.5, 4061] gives 51.99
